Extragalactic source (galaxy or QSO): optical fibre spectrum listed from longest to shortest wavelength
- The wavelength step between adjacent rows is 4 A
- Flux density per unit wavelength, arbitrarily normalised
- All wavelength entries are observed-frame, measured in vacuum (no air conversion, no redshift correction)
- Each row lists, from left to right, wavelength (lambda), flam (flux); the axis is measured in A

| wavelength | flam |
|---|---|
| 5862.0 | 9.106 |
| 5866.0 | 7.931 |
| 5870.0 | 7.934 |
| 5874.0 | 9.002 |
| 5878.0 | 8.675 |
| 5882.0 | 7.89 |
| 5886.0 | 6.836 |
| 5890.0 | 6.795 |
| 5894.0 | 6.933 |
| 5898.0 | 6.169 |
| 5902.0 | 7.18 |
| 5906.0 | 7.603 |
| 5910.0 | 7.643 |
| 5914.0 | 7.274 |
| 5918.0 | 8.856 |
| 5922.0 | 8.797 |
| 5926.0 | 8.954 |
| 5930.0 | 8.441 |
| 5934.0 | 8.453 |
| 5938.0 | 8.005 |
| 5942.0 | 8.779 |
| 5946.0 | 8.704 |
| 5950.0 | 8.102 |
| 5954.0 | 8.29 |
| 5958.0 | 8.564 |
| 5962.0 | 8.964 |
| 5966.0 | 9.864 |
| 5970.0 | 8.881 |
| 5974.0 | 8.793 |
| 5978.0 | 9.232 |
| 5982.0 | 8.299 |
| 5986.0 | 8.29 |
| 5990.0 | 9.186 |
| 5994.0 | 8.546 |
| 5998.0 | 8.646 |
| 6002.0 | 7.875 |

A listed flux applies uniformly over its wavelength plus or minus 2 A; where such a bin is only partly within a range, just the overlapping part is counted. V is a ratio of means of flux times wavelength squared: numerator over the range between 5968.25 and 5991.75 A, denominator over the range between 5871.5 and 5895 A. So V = 1.17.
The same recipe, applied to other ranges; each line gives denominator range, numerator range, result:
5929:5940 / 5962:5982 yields 1.11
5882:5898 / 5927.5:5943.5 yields 1.24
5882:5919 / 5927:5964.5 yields 1.19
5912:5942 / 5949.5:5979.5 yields 1.07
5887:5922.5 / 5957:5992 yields 1.23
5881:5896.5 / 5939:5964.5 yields 1.24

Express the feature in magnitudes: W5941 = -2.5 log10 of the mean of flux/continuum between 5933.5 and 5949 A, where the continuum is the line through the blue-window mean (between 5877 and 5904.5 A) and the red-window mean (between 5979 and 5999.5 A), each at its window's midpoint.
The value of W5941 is -0.07 mag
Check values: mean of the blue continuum 7.17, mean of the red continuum 8.62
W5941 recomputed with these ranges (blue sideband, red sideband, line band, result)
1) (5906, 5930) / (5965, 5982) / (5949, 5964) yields 0.04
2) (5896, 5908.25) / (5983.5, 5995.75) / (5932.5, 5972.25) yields -0.09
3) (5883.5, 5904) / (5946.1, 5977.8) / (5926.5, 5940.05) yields -0.06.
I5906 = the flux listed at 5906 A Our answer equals 7.603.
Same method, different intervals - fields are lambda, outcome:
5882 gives 7.89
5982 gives 8.299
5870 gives 7.934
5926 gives 8.954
